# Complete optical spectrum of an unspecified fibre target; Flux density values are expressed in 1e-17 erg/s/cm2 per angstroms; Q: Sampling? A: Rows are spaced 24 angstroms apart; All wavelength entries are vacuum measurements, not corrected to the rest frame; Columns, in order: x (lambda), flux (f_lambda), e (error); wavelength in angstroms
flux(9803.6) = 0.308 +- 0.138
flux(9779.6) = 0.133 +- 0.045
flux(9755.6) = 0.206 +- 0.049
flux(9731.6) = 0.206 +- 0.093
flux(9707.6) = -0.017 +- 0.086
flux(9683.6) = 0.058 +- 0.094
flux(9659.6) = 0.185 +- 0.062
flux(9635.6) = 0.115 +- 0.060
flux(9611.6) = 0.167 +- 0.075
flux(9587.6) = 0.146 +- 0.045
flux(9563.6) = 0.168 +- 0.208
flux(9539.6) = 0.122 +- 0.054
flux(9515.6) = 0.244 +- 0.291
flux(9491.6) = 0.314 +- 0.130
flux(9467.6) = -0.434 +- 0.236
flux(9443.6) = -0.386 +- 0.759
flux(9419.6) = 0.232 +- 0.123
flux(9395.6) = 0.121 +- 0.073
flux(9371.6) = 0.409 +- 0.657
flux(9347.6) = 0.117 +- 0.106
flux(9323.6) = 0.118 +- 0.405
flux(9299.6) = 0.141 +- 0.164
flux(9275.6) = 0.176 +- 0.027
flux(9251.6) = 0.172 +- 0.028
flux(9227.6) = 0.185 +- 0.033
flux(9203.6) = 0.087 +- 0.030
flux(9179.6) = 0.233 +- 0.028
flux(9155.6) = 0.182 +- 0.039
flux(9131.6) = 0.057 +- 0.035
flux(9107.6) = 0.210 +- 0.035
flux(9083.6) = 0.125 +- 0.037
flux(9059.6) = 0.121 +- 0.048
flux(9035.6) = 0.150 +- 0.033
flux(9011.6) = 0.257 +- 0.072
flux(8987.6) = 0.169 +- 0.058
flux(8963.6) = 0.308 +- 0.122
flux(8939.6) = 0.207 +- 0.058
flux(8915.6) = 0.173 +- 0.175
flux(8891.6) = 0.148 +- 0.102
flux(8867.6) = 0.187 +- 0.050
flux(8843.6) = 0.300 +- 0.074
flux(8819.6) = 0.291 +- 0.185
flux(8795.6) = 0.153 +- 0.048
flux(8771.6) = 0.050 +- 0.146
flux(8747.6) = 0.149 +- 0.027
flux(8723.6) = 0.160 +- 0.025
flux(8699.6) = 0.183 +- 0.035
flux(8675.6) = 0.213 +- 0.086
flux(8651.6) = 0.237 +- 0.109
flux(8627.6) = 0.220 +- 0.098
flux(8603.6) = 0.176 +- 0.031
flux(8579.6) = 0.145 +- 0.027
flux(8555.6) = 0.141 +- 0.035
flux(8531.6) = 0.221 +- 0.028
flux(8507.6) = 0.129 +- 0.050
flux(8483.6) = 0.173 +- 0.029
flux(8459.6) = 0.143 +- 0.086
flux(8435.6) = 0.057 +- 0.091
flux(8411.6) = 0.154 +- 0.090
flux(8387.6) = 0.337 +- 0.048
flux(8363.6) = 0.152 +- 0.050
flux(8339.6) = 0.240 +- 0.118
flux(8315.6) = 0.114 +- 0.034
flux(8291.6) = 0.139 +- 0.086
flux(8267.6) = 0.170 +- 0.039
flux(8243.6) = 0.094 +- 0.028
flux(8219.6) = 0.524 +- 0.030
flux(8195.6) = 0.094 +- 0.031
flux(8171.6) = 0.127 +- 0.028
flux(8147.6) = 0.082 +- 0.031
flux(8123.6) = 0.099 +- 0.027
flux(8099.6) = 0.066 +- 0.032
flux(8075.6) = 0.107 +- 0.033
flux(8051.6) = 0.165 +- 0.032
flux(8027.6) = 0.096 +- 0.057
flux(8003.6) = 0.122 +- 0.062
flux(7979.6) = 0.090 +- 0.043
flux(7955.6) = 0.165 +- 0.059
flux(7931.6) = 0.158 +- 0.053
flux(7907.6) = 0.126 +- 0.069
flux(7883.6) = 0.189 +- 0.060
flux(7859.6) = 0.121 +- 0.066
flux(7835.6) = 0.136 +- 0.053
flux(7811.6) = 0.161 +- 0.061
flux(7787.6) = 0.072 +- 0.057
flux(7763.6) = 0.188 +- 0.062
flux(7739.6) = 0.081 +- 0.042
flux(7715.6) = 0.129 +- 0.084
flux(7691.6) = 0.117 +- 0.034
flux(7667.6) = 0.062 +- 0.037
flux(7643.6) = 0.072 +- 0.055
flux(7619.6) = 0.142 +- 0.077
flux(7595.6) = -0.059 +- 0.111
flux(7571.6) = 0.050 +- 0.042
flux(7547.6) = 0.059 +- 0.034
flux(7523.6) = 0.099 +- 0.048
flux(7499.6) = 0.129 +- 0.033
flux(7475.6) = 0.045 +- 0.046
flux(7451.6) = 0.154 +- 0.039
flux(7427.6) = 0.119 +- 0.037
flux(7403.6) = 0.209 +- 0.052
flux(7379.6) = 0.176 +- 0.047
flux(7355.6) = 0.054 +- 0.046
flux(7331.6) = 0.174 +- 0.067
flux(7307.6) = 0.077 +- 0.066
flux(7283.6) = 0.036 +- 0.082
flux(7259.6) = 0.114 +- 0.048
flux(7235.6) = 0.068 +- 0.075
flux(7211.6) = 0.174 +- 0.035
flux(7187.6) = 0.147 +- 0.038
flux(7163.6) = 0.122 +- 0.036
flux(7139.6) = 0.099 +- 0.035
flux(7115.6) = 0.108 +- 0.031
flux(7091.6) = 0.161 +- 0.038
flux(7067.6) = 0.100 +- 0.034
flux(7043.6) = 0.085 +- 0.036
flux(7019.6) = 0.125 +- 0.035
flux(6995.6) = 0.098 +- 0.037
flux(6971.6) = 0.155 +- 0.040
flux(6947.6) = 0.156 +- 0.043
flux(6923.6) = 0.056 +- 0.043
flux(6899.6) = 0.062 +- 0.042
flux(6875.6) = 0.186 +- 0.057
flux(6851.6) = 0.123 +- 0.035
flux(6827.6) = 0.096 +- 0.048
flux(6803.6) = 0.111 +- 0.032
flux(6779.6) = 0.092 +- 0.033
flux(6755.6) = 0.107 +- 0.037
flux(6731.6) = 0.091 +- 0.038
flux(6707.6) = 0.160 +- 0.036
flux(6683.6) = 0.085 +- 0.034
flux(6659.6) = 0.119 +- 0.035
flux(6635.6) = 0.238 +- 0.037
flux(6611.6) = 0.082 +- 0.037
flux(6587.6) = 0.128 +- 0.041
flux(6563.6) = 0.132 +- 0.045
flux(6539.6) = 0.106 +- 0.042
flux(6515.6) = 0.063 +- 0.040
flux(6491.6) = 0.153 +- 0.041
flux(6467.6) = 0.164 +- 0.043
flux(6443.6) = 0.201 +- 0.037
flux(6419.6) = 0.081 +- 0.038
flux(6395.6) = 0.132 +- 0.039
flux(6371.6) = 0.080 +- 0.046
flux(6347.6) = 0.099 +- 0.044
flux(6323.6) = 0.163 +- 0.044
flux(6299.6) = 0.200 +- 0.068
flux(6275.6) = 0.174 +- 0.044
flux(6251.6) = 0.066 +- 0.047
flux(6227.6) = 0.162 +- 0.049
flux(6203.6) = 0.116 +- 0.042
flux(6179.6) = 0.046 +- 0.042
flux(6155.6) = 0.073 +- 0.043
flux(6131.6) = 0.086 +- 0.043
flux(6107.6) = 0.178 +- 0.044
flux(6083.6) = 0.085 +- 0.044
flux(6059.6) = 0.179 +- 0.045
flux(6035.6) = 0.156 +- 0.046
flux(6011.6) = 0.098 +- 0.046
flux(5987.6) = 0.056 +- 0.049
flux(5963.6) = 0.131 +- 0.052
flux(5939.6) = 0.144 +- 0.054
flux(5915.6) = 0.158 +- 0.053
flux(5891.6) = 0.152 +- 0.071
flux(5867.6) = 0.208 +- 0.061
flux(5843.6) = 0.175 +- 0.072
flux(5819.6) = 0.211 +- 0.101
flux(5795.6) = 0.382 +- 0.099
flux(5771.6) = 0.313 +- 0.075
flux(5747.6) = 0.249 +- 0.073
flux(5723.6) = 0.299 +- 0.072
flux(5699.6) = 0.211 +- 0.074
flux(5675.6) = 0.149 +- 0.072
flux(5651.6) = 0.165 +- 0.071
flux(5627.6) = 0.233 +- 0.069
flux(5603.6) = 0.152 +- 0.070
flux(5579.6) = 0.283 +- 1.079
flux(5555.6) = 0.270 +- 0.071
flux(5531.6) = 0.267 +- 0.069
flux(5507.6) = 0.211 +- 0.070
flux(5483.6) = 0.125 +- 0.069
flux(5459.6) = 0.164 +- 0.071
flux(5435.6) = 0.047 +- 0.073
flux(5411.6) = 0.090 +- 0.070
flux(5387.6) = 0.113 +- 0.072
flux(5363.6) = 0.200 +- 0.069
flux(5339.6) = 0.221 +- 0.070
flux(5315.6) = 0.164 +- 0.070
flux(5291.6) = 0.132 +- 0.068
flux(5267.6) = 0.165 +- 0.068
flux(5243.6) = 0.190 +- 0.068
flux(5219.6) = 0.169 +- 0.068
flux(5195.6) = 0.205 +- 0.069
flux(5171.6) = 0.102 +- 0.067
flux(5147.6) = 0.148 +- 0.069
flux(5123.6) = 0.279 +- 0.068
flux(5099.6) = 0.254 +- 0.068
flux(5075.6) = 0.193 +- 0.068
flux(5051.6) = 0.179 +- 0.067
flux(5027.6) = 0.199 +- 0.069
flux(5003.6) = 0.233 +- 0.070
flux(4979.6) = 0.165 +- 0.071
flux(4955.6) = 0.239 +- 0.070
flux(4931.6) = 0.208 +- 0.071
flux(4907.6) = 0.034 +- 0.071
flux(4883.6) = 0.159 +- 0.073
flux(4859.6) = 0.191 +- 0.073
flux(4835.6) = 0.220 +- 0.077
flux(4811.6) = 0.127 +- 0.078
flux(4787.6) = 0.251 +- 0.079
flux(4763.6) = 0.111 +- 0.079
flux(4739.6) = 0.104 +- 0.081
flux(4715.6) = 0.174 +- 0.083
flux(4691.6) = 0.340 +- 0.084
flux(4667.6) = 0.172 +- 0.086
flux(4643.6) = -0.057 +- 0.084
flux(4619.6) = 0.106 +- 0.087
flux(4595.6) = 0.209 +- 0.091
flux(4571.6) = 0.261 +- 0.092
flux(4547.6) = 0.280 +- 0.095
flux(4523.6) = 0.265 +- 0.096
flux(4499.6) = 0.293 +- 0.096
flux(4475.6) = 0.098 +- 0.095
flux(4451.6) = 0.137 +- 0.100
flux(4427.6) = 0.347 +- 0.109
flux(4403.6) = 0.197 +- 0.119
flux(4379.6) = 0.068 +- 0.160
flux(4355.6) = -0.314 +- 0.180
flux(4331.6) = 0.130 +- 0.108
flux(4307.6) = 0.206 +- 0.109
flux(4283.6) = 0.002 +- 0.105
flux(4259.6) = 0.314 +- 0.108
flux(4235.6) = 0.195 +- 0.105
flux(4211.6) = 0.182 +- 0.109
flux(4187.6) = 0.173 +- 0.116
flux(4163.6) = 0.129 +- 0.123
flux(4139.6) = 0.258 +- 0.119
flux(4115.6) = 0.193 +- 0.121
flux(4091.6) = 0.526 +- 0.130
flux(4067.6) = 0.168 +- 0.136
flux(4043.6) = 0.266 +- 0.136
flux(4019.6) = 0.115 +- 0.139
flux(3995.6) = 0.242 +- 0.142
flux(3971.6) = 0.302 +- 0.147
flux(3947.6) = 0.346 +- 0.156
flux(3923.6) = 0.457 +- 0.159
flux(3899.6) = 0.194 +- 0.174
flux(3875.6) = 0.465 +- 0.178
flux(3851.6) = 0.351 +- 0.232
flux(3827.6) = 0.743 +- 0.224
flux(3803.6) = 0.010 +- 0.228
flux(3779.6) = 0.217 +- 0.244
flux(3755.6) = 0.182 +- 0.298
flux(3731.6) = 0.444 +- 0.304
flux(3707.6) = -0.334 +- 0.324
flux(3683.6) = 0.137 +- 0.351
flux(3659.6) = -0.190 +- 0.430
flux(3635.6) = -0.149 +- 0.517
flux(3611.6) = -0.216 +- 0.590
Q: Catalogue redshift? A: 1.20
